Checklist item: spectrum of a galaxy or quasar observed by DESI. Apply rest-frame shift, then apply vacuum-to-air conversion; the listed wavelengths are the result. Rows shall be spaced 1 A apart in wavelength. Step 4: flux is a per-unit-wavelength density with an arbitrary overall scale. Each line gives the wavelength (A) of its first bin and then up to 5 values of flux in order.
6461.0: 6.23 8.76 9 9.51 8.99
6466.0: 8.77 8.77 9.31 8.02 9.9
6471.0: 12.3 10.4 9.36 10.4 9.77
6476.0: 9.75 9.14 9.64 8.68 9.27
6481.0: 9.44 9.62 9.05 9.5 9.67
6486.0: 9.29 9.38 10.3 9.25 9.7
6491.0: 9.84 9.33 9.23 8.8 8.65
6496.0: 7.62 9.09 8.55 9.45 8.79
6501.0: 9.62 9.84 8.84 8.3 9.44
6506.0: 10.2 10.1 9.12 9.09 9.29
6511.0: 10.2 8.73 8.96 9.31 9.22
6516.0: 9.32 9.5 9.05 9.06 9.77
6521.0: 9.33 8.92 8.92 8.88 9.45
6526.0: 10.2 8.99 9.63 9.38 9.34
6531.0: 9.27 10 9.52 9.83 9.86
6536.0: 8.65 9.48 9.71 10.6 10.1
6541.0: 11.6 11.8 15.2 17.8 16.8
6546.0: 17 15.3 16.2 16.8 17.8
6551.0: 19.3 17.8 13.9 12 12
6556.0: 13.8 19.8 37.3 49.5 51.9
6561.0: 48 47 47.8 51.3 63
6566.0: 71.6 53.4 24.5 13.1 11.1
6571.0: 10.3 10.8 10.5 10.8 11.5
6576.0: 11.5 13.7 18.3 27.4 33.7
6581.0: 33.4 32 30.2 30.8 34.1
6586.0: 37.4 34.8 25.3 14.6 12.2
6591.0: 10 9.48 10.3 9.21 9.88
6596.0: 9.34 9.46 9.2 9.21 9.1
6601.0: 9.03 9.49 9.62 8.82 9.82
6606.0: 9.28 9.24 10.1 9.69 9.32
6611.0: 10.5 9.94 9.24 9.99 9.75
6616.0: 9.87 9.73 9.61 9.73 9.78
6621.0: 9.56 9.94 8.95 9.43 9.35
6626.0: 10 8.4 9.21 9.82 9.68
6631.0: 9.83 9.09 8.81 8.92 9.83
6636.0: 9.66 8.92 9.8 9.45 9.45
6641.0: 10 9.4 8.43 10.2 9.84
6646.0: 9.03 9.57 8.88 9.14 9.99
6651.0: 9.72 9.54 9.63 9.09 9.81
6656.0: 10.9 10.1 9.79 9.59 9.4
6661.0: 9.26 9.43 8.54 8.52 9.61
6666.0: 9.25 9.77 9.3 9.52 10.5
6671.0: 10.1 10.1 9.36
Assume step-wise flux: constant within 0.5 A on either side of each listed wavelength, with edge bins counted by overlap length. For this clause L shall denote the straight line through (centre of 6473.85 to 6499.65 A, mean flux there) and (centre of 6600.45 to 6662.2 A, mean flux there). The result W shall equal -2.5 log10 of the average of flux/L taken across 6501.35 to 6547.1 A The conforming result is -0.10 mag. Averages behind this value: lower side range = 9.31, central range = 10.2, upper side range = 9.54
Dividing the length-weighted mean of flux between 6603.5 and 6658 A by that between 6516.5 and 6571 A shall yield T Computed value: 0.5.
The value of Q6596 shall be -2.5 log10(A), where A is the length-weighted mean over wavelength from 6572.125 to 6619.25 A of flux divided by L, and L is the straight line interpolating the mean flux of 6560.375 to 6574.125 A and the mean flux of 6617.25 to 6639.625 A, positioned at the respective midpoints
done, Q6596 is 0.49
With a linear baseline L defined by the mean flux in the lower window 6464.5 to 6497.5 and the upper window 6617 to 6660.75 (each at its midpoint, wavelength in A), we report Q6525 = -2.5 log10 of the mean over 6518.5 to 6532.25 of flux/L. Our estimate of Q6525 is 0.01 mag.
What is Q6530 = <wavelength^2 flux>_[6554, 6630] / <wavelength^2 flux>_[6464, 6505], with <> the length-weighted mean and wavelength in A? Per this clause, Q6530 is 2.1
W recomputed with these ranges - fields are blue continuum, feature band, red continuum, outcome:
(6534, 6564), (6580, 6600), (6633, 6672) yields -0.16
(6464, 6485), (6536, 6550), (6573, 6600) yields 0.12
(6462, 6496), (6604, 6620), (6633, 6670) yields -0.03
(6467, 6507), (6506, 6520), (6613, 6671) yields 0.01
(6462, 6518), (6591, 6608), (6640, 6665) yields 0.00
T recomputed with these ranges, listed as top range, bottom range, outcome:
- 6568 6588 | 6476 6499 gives 2.38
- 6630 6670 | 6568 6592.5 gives 0.47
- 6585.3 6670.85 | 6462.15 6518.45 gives 1.12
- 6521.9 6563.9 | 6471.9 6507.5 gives 1.89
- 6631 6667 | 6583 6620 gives 0.72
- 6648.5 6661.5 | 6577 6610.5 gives 0.58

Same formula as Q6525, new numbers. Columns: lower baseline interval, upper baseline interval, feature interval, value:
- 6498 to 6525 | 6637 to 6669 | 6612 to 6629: -0.01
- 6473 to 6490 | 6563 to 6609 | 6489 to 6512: 0.23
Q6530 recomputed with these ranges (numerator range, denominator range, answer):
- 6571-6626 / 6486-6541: 1.55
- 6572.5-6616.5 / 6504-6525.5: 1.68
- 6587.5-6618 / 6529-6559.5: 0.69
